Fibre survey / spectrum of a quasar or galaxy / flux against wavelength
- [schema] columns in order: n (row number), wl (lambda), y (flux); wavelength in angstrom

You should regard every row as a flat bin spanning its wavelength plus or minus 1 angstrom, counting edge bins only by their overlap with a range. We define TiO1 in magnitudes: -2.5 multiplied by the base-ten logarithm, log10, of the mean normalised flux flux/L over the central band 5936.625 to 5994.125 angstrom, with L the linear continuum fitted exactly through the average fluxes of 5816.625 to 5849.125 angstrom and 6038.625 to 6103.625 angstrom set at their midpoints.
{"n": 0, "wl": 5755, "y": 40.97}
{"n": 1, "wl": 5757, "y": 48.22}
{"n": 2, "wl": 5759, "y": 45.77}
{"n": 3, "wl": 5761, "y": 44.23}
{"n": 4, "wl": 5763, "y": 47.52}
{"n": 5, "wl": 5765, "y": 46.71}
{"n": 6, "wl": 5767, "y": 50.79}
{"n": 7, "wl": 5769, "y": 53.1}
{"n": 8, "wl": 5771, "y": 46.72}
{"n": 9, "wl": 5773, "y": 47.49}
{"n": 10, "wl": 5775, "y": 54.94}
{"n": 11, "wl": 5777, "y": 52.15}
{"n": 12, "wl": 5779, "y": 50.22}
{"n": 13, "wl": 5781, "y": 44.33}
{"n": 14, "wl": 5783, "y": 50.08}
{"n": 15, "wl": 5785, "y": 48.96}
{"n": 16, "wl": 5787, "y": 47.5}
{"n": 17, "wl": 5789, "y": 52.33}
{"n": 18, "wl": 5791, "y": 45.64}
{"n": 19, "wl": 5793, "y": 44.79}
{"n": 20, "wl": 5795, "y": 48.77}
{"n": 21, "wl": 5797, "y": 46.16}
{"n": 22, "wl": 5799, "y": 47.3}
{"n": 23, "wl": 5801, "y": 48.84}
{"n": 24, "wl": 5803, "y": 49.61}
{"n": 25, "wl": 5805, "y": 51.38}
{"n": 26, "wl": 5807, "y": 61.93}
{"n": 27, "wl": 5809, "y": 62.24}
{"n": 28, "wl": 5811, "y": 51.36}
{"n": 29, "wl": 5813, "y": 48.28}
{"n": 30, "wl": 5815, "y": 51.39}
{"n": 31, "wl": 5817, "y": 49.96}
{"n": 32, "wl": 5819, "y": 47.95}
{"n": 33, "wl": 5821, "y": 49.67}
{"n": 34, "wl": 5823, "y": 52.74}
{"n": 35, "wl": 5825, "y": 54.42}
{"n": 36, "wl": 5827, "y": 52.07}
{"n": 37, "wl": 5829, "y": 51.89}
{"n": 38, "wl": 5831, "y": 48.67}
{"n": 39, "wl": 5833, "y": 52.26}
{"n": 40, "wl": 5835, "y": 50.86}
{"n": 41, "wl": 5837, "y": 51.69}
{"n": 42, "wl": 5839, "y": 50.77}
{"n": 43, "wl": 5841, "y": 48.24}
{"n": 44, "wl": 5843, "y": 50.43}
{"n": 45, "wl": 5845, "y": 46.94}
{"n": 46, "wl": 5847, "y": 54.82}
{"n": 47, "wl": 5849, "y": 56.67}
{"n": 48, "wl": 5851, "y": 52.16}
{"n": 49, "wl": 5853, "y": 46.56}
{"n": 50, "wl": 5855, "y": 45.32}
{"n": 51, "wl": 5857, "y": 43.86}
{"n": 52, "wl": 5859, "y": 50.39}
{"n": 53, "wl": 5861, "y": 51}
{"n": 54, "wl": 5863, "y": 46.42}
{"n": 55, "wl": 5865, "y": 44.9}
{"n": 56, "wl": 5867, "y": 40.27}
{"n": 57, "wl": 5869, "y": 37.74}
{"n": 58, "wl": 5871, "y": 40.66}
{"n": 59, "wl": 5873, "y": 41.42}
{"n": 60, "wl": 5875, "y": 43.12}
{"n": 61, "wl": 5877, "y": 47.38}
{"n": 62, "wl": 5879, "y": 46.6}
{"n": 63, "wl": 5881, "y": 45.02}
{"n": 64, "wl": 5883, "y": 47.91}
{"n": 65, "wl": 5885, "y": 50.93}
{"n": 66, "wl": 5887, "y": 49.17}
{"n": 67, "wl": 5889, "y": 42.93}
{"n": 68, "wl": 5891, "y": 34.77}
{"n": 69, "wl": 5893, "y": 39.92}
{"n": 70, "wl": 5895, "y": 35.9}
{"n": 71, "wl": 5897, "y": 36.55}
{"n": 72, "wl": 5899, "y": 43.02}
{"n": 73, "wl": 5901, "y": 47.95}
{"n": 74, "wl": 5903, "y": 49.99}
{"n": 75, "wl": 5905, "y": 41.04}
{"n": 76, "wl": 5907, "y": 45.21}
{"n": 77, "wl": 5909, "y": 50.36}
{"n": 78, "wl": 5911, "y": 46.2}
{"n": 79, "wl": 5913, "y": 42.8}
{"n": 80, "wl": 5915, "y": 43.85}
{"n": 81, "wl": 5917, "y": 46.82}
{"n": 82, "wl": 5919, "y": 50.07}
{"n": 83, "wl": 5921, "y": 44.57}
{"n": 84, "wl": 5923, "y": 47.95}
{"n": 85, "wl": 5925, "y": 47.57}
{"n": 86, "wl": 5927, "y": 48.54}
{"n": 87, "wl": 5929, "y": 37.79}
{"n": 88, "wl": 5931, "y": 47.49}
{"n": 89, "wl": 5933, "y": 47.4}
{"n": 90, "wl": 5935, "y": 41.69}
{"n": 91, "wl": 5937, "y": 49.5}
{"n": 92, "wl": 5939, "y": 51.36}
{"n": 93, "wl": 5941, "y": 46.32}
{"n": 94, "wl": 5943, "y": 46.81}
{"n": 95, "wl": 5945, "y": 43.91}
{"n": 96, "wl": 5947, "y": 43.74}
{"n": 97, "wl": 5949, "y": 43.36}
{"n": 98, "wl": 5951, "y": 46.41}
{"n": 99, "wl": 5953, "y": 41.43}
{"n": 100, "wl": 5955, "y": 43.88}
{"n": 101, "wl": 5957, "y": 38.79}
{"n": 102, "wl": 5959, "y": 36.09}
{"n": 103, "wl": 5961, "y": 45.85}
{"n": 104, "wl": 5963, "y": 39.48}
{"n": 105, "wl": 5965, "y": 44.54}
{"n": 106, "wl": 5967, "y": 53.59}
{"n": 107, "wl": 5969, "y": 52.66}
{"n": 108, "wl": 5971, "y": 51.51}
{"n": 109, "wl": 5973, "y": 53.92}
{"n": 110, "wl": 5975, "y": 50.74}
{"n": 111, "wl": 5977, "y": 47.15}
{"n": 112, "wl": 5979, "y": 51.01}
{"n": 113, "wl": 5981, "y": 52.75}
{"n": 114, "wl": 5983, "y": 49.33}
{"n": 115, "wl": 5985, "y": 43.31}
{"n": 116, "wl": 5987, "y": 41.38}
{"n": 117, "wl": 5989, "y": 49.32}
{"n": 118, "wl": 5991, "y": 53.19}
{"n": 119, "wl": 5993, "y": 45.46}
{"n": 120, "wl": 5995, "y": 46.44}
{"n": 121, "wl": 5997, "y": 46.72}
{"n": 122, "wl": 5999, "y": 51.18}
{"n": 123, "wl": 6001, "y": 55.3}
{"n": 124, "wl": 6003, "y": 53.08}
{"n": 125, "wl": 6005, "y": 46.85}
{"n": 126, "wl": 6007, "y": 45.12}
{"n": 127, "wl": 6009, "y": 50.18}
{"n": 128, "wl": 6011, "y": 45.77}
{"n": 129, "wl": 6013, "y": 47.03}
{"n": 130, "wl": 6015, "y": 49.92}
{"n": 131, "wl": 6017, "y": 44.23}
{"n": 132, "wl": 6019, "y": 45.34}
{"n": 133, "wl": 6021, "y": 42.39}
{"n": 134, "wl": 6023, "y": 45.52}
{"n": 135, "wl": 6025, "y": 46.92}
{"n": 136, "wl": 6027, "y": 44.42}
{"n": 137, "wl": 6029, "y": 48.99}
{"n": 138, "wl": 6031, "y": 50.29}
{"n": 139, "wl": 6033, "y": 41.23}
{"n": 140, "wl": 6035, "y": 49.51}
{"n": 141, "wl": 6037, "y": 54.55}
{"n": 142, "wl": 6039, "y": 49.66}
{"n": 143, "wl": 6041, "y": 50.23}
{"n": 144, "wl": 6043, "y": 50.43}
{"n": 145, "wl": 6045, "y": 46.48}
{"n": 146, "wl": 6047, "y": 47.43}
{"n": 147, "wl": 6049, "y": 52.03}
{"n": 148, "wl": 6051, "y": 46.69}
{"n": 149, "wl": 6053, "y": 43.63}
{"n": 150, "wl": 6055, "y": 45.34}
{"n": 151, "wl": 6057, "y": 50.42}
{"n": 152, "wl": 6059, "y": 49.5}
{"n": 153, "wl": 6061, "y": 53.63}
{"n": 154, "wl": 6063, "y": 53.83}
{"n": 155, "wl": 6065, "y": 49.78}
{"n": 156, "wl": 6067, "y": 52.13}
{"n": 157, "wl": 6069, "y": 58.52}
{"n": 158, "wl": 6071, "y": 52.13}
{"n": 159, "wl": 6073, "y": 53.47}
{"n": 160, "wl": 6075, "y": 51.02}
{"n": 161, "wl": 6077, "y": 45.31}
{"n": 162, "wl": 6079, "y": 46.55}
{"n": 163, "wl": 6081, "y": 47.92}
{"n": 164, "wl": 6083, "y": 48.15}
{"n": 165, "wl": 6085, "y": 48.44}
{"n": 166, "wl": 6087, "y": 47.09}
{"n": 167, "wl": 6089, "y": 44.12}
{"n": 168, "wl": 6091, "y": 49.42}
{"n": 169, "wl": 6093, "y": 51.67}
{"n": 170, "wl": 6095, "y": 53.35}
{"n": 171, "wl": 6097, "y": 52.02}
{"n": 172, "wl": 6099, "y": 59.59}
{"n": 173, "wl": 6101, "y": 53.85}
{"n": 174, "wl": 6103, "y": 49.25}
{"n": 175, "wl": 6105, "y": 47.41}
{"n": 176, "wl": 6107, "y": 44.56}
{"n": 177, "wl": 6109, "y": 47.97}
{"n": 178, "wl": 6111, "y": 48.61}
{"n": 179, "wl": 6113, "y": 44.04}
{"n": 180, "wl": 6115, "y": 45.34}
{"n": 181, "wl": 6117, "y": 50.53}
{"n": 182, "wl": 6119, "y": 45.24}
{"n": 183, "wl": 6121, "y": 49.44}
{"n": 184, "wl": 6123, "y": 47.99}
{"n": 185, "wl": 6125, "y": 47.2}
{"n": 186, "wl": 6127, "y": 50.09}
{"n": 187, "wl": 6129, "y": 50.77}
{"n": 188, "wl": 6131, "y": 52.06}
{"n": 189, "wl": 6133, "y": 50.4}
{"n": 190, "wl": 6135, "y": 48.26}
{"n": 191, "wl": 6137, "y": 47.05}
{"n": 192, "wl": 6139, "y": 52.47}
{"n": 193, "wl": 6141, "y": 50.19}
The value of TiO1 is 0.08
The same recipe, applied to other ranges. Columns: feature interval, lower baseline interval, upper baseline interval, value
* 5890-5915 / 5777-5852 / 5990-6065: 0.16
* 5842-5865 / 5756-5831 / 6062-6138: 0.01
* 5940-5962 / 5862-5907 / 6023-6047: 0.05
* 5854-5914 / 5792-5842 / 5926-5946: 0.09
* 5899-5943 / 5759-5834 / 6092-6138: 0.08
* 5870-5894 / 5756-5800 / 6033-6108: 0.11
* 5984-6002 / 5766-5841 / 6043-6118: 0.04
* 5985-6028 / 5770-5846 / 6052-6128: 0.05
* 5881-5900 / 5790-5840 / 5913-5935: 0.12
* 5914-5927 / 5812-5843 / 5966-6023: 0.06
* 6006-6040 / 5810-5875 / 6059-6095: 0.06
